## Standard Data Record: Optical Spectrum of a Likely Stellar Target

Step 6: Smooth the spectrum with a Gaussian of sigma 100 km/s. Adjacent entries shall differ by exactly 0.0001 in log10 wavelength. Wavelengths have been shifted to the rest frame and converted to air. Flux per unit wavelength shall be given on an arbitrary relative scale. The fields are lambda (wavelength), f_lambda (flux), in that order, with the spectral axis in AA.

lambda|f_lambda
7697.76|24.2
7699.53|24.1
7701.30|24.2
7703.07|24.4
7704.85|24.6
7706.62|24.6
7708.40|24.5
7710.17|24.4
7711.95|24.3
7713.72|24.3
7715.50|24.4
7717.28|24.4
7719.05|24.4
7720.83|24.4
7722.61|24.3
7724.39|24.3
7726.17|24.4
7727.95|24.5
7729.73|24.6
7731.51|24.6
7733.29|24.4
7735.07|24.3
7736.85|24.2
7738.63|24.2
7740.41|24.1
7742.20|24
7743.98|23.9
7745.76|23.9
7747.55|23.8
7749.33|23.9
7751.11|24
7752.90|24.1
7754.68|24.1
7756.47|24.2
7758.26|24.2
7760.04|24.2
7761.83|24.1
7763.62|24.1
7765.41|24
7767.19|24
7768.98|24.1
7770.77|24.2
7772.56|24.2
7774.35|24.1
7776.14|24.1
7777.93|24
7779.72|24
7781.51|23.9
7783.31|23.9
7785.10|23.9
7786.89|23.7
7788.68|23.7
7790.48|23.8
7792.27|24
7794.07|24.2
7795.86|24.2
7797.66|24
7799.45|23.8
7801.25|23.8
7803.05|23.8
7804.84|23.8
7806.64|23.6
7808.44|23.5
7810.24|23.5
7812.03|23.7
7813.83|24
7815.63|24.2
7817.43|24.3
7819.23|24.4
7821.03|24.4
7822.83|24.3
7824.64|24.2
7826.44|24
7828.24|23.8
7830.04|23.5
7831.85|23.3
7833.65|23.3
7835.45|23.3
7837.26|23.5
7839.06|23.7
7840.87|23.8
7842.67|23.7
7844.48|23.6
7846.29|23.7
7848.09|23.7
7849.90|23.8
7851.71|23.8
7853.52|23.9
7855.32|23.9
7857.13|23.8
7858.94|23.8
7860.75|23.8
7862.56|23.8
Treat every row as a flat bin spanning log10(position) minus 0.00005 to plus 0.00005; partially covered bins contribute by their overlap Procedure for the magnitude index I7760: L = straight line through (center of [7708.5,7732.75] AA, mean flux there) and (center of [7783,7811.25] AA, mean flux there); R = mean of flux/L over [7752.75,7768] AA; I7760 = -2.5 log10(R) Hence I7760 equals -0.001 mag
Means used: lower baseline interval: 24.4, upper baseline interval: 23.8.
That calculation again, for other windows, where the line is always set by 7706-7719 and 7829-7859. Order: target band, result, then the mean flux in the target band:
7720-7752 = 0.00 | 24.2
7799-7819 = 0.00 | 23.8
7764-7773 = 0.00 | 24.1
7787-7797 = 0.00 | 23.9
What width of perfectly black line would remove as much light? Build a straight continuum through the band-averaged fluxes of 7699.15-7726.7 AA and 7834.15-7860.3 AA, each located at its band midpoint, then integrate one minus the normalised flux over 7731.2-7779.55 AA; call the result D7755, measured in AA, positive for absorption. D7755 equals 0.1 AA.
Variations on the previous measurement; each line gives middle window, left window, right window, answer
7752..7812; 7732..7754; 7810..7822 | 0.4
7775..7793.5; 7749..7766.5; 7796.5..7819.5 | 0.1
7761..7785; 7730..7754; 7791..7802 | 0.0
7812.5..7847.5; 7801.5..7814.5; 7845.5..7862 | -0.1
